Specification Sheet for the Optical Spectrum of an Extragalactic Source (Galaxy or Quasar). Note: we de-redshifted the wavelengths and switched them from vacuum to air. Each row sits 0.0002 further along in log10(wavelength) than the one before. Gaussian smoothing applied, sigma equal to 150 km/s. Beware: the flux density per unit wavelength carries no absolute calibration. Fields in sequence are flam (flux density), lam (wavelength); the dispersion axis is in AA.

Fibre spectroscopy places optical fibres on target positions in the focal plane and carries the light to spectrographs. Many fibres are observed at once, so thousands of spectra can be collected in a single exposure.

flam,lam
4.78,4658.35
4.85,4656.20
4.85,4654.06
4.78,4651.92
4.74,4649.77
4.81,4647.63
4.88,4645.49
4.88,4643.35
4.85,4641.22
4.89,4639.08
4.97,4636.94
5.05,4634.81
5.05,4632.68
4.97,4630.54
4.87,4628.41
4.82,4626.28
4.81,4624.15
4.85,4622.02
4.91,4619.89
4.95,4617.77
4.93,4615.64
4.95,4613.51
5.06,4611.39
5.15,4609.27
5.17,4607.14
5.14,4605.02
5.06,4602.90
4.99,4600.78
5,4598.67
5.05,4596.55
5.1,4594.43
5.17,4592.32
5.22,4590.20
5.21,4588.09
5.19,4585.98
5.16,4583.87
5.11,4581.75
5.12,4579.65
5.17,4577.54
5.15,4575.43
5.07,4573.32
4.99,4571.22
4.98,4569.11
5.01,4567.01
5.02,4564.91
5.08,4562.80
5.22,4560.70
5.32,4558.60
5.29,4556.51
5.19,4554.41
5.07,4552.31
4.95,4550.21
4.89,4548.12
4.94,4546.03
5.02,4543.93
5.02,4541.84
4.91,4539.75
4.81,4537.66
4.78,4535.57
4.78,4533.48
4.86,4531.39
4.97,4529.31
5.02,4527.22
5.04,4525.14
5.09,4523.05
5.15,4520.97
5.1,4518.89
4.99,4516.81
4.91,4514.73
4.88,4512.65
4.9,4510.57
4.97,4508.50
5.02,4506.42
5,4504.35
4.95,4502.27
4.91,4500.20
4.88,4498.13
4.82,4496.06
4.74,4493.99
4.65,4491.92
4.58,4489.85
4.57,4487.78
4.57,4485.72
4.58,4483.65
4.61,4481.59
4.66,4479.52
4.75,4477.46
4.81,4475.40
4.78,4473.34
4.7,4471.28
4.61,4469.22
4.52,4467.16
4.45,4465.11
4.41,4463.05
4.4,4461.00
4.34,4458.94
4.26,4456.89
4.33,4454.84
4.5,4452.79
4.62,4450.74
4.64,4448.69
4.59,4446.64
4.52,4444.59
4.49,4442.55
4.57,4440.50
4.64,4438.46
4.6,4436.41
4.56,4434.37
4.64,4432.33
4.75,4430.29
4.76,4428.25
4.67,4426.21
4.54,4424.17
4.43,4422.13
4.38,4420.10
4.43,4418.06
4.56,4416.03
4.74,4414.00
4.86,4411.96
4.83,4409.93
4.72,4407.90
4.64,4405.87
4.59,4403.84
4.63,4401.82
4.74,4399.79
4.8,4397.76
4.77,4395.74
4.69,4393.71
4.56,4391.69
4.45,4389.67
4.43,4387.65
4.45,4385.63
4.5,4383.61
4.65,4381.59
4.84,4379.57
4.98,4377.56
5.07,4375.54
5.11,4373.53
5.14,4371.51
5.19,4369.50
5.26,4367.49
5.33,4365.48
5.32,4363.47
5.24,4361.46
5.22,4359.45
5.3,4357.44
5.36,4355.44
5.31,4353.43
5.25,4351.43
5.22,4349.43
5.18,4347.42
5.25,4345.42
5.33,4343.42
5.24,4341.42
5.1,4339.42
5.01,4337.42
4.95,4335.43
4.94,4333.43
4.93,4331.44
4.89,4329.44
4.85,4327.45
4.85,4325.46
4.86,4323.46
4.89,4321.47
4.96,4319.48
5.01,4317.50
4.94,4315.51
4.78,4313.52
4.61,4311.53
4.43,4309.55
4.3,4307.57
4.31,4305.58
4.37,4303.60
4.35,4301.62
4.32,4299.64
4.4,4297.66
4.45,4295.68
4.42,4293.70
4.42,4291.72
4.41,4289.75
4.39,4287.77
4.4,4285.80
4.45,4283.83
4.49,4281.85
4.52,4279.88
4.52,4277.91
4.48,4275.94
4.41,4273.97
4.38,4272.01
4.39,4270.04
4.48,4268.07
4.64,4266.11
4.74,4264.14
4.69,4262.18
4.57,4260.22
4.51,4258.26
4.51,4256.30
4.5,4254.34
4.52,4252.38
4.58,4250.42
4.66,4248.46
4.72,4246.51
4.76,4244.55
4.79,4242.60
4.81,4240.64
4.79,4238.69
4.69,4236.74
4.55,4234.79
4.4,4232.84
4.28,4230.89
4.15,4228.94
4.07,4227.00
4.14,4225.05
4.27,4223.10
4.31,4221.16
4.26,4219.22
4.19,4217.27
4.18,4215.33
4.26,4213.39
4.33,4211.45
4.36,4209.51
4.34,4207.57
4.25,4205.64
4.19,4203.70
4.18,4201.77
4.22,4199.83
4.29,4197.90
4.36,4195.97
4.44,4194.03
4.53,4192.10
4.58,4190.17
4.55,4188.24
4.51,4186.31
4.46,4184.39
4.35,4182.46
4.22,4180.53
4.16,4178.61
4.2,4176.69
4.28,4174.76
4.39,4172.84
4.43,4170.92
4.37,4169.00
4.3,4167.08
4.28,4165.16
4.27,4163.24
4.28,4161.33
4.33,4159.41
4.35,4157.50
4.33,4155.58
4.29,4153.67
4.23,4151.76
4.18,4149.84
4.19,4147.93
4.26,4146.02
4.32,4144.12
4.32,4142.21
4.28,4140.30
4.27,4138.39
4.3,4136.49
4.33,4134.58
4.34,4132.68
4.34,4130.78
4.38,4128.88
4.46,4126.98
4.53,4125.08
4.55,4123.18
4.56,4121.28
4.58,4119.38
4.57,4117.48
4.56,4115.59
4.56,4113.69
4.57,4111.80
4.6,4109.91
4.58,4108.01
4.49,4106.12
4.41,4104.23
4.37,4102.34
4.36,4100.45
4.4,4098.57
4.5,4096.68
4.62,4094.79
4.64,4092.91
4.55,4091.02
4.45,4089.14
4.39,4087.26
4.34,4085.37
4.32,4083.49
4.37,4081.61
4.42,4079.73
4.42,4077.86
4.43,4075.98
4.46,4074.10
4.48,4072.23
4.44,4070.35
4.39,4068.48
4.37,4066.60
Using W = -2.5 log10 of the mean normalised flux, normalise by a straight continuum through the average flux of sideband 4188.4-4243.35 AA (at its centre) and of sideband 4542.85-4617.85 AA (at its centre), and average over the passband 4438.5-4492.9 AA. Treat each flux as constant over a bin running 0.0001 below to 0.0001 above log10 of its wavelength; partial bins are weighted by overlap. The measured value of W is 0.07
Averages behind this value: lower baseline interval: 4.37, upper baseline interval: 5.09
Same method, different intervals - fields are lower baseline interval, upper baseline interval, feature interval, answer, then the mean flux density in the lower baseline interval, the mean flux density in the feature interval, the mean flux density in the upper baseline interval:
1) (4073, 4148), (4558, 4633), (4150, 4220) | 0.05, 4.44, 4.32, 5.05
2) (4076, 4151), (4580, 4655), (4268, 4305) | 0.05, 4.43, 4.42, 4.99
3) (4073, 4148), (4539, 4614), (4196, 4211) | 0.07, 4.44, 4.27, 5.09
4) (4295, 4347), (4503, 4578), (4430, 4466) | 0.09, 4.79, 4.51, 5.01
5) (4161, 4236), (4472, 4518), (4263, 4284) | -0.02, 4.31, 4.5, 4.8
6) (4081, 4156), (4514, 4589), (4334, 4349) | -0.09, 4.42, 5.15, 5.04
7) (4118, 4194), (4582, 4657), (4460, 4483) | 0.04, 4.36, 4.61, 4.98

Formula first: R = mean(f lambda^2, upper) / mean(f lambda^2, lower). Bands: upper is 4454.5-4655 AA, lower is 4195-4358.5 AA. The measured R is 1.2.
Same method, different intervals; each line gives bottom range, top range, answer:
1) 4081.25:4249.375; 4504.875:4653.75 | 1.38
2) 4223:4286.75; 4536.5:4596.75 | 1.30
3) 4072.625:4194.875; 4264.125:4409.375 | 1.20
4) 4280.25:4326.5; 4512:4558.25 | 1.22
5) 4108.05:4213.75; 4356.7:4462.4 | 1.21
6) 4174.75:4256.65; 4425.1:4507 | 1.18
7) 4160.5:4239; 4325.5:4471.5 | 1.21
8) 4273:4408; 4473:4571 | 1.11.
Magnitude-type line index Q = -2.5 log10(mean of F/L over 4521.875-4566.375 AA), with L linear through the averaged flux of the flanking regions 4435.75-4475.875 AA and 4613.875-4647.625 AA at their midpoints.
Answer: -0.06 mag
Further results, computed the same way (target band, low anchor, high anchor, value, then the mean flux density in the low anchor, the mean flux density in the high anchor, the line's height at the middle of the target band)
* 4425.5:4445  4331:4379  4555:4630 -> 0.11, 5.18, 5.07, 5.14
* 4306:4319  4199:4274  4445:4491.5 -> -0.05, 4.44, 4.56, 4.48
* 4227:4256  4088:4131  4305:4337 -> 0.03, 4.51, 4.79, 4.69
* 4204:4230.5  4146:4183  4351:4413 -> 0.05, 4.28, 4.91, 4.43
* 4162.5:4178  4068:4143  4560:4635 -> 0.05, 4.45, 5.05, 4.53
